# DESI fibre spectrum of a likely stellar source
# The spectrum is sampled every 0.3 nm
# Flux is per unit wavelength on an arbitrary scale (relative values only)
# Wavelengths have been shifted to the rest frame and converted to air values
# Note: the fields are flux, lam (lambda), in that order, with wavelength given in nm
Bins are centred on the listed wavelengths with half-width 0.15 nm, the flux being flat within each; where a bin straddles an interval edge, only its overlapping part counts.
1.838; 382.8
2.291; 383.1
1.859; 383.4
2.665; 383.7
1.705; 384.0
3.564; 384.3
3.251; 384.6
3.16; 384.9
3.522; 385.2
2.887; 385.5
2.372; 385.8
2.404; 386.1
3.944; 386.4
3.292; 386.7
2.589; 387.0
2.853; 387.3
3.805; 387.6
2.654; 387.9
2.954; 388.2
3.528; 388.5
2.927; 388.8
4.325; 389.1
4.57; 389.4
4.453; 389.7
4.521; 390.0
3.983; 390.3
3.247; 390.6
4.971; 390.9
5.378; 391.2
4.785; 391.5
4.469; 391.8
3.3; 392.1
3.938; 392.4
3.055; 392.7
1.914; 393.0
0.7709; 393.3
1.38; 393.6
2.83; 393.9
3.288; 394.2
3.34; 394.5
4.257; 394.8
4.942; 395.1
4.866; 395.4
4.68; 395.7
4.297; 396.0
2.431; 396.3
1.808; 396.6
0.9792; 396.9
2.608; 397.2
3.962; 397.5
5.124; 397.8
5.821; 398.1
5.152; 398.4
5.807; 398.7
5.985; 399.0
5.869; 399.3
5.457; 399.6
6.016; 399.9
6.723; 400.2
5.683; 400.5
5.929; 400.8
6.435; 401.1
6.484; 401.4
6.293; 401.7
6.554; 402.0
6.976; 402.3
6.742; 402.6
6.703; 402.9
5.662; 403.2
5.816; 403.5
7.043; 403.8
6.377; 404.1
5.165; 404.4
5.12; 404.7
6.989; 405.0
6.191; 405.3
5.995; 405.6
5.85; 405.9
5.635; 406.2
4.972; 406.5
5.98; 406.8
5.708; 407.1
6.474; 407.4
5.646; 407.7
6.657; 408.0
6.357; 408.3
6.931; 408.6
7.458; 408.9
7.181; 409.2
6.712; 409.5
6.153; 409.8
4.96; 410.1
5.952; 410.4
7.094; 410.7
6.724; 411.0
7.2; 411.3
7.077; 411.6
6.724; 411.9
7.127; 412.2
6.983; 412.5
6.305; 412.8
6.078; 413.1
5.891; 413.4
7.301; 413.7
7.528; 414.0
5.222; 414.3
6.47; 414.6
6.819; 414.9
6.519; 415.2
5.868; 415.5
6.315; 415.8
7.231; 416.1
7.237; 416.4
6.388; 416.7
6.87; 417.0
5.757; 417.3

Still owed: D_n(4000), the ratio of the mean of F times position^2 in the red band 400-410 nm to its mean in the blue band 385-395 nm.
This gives 2.0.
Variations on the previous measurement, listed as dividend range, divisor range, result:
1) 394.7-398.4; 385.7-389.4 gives 1.26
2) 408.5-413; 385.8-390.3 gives 2.16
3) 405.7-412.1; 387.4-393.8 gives 1.96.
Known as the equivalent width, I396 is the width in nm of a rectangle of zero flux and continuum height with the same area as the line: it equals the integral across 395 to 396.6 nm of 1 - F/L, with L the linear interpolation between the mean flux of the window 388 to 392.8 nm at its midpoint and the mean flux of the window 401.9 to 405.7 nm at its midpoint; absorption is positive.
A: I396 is 0.30 nm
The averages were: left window 4.02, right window 6.26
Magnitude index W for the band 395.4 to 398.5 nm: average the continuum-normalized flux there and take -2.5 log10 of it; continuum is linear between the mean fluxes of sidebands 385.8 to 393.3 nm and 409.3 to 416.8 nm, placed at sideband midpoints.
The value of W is 0.213 mag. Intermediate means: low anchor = 3.58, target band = 3.72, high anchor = 6.56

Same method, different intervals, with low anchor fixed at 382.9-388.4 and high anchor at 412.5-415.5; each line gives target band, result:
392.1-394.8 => 0.39 mag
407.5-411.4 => -0.11 mag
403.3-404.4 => -0.20 mag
